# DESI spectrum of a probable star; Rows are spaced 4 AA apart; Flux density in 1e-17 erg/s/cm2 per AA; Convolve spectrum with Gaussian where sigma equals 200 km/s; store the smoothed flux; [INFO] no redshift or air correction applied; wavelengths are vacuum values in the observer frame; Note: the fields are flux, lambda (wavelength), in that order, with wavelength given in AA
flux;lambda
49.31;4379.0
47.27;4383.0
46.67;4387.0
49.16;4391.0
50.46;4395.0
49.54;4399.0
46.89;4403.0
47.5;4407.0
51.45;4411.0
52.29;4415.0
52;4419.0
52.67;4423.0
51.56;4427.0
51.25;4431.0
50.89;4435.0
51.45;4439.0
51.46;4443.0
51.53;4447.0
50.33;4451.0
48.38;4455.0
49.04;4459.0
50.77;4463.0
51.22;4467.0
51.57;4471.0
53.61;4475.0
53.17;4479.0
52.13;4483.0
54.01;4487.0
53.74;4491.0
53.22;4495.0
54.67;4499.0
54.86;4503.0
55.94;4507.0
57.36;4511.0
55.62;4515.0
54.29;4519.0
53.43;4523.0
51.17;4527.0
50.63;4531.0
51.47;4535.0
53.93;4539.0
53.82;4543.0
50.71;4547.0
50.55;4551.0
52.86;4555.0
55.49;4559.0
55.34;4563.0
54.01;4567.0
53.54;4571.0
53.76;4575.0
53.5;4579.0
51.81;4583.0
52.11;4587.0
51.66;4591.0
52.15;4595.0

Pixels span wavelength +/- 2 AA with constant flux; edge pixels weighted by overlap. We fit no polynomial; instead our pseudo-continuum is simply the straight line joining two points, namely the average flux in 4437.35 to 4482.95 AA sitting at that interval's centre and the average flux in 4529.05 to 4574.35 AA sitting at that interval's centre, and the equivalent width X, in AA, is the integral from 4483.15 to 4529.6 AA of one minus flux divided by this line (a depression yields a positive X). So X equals -1.9 AA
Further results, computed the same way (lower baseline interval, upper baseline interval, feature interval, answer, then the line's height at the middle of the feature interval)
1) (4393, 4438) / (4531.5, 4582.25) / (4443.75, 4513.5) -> -1.3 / 51.7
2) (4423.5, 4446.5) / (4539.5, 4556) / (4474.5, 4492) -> -0.5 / 51.7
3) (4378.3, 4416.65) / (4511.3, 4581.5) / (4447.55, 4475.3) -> 0.2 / 50.8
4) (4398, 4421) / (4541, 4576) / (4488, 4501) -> -0.5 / 51.9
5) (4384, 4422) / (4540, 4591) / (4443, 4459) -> 0.2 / 50.6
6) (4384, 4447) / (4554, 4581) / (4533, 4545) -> 0.1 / 53.4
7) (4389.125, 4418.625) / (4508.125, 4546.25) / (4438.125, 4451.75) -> -0.1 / 51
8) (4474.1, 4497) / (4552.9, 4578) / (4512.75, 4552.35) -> 0.9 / 53.8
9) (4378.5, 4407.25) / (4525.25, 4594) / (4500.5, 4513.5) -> -1.2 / 51.3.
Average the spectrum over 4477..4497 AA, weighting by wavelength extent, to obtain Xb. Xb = 53.3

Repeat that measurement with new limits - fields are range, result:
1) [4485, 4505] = 54.1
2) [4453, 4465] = 49.4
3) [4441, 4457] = 50.4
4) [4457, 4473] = 50.6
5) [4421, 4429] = 52.1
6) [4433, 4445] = 51.3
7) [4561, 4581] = 54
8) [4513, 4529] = 53.6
